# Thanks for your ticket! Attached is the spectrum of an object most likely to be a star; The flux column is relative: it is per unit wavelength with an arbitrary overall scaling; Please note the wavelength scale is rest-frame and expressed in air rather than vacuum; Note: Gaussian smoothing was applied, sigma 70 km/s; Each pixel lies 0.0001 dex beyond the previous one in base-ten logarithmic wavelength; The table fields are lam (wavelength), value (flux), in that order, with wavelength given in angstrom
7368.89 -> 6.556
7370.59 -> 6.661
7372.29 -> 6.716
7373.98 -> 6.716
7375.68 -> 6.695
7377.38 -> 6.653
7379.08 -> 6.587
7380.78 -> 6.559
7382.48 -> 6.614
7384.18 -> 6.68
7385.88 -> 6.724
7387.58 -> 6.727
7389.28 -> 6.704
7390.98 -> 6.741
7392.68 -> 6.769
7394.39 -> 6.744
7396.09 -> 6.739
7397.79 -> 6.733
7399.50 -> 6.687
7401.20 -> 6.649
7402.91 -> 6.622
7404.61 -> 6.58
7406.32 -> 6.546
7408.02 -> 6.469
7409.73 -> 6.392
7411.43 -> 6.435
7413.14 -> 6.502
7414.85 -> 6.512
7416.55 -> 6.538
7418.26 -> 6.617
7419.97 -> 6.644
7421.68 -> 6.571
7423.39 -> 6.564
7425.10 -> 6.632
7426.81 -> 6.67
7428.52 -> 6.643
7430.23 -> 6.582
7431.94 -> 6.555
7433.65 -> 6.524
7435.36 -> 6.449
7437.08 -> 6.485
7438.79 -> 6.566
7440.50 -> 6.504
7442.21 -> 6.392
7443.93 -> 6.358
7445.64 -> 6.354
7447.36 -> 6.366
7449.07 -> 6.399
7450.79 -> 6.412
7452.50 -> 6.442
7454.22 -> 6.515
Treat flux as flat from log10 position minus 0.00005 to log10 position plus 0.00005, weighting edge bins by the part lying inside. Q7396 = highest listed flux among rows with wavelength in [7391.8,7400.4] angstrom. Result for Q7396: 6.769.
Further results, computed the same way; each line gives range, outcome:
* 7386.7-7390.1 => 6.727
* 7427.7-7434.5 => 6.643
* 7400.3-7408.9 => 6.649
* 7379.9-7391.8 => 6.741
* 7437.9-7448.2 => 6.566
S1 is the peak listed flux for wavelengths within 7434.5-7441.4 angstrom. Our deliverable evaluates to 6.566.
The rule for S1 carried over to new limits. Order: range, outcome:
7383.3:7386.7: 6.724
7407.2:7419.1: 6.617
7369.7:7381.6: 6.716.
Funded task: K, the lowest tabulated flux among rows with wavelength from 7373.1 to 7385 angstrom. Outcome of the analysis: 6.559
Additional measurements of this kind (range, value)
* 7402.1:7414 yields 6.392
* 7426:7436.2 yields 6.449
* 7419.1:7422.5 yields 6.571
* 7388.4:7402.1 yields 6.649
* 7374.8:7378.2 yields 6.653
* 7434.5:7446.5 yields 6.354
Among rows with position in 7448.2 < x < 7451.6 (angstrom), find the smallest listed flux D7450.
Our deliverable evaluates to 6.399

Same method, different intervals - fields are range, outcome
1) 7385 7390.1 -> 6.704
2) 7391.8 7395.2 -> 6.744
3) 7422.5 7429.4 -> 6.564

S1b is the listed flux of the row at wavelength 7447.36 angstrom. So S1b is 6.366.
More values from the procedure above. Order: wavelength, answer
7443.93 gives 6.358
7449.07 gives 6.399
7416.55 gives 6.538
